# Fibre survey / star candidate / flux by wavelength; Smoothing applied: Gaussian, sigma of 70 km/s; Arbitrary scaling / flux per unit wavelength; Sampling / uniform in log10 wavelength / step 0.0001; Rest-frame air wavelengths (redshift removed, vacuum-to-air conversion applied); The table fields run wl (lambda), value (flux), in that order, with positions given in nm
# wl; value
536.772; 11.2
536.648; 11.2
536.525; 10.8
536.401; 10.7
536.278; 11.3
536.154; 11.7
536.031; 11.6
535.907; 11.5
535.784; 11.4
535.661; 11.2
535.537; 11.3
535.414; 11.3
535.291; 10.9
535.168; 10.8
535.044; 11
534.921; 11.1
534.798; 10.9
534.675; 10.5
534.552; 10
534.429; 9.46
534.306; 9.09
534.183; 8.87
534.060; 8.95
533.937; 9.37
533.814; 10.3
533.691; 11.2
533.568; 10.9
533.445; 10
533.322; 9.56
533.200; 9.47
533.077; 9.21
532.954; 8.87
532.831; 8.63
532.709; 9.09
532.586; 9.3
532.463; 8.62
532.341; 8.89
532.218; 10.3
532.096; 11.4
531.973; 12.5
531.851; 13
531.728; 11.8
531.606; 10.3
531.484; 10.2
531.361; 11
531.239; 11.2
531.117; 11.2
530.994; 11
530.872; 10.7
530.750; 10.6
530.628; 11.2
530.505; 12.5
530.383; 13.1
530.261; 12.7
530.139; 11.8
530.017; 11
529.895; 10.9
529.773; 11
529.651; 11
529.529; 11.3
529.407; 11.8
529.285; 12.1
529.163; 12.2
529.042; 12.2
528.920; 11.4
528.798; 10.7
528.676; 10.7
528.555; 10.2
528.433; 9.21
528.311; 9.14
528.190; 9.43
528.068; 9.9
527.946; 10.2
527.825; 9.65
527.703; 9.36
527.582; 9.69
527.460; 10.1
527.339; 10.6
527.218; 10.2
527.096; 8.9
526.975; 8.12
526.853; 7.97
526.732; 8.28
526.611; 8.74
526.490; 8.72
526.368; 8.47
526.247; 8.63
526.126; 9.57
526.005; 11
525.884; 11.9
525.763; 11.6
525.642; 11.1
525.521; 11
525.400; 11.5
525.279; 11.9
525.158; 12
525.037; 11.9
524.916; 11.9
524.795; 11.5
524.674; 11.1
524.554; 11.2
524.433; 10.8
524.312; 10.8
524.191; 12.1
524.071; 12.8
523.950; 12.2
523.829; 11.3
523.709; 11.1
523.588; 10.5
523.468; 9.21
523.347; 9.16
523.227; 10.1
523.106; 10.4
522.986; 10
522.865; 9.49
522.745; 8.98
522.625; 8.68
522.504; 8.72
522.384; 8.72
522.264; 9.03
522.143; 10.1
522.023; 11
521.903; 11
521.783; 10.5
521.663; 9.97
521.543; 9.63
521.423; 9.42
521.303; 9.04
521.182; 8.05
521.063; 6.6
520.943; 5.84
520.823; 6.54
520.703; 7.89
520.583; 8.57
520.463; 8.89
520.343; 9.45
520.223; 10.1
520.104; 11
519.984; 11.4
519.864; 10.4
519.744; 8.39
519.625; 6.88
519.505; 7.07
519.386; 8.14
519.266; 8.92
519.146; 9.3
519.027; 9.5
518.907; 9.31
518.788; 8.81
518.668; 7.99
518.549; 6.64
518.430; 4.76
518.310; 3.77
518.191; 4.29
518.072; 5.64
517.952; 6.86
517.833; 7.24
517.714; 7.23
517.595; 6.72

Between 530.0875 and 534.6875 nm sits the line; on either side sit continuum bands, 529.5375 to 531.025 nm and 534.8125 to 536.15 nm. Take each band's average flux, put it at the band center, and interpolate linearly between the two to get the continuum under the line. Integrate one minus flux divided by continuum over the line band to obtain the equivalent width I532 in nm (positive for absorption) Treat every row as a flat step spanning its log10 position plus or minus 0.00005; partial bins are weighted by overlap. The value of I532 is 0.378 nm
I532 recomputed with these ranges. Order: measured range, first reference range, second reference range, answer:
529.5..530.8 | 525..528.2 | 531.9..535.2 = -0.21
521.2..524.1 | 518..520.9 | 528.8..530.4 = -0.25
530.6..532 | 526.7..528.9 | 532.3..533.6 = -0.27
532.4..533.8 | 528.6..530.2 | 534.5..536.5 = 0.20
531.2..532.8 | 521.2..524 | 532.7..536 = -0.06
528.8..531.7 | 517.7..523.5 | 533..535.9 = -0.48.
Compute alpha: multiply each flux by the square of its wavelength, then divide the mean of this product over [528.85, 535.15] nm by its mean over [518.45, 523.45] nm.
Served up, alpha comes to 1.24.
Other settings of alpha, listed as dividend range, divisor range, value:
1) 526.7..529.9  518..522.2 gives 1.25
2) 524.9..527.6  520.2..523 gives 1.15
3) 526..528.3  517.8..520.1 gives 1.24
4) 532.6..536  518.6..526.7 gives 1.08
